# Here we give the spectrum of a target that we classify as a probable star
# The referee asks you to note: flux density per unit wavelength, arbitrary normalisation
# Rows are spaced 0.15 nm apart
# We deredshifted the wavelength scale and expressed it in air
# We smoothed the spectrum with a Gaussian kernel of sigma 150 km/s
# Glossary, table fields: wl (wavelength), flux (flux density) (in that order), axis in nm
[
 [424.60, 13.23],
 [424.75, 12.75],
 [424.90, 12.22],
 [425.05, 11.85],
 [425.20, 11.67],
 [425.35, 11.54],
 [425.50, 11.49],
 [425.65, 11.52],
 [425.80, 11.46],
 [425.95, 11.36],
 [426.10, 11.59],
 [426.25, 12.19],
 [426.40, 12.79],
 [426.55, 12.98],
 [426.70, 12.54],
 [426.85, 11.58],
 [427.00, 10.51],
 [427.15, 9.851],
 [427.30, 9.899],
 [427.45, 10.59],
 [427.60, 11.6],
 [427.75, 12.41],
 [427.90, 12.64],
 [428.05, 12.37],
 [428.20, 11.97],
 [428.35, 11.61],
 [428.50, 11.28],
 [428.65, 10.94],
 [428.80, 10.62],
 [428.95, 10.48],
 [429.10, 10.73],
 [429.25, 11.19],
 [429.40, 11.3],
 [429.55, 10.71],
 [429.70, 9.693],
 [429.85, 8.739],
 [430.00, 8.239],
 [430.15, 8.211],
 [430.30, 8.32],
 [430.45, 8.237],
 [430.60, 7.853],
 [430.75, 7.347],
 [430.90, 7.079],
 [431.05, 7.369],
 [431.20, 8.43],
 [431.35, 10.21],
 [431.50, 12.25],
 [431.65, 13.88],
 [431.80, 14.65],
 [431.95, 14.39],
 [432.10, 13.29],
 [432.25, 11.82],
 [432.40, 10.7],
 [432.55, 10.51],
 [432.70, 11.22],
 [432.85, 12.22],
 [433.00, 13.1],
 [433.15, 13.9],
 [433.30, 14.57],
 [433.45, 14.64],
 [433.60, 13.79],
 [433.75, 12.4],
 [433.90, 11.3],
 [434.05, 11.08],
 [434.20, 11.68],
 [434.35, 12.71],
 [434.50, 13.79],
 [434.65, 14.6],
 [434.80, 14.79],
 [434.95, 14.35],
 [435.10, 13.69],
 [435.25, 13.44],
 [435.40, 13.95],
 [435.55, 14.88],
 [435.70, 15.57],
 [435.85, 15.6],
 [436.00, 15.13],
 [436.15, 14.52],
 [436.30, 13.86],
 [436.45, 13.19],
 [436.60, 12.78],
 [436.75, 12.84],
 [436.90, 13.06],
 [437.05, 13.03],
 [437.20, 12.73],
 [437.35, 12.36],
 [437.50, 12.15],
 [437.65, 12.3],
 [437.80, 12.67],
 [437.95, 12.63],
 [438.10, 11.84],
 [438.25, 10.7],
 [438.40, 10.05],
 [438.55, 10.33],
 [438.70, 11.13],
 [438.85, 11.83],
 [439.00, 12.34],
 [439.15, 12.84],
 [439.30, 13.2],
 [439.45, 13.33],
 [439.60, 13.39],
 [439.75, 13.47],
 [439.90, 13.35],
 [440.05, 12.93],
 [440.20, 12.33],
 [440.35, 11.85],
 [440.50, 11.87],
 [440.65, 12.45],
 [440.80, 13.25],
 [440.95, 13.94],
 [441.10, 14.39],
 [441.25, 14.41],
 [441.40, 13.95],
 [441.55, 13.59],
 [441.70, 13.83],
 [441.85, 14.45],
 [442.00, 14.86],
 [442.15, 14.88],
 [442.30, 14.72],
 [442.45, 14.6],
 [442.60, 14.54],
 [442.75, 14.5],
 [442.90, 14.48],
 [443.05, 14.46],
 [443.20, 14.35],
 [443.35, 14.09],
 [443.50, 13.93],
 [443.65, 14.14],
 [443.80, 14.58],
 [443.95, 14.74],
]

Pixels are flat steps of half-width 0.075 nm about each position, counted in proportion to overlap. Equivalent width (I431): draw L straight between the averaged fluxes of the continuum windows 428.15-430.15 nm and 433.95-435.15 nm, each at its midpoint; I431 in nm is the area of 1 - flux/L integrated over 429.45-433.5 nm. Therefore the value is 0.34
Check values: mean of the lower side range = 10.5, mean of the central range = 10.8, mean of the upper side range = 13.3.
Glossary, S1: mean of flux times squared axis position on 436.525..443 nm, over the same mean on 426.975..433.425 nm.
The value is 1.3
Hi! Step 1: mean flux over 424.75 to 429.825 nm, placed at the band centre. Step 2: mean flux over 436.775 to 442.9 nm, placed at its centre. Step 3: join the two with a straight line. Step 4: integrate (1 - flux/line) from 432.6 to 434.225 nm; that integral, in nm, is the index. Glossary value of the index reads -0.069 nm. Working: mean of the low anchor 11.4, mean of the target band 12.7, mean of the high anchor 13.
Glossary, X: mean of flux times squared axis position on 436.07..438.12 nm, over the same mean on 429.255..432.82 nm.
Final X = 1.3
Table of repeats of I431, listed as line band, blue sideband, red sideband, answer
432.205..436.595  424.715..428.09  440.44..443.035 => -0.14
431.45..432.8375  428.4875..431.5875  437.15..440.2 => -0.32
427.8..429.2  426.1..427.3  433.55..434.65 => 0.05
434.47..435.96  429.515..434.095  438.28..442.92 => -0.33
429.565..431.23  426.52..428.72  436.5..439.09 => 0.49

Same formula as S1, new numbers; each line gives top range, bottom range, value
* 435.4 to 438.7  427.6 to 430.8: 1.30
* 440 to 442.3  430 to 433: 1.36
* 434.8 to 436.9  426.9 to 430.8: 1.42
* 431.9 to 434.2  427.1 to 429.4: 1.14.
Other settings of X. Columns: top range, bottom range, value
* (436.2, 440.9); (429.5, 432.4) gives 1.28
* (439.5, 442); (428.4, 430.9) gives 1.47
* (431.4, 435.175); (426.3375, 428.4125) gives 1.15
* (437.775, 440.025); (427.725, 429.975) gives 1.16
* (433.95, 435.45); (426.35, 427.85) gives 1.21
